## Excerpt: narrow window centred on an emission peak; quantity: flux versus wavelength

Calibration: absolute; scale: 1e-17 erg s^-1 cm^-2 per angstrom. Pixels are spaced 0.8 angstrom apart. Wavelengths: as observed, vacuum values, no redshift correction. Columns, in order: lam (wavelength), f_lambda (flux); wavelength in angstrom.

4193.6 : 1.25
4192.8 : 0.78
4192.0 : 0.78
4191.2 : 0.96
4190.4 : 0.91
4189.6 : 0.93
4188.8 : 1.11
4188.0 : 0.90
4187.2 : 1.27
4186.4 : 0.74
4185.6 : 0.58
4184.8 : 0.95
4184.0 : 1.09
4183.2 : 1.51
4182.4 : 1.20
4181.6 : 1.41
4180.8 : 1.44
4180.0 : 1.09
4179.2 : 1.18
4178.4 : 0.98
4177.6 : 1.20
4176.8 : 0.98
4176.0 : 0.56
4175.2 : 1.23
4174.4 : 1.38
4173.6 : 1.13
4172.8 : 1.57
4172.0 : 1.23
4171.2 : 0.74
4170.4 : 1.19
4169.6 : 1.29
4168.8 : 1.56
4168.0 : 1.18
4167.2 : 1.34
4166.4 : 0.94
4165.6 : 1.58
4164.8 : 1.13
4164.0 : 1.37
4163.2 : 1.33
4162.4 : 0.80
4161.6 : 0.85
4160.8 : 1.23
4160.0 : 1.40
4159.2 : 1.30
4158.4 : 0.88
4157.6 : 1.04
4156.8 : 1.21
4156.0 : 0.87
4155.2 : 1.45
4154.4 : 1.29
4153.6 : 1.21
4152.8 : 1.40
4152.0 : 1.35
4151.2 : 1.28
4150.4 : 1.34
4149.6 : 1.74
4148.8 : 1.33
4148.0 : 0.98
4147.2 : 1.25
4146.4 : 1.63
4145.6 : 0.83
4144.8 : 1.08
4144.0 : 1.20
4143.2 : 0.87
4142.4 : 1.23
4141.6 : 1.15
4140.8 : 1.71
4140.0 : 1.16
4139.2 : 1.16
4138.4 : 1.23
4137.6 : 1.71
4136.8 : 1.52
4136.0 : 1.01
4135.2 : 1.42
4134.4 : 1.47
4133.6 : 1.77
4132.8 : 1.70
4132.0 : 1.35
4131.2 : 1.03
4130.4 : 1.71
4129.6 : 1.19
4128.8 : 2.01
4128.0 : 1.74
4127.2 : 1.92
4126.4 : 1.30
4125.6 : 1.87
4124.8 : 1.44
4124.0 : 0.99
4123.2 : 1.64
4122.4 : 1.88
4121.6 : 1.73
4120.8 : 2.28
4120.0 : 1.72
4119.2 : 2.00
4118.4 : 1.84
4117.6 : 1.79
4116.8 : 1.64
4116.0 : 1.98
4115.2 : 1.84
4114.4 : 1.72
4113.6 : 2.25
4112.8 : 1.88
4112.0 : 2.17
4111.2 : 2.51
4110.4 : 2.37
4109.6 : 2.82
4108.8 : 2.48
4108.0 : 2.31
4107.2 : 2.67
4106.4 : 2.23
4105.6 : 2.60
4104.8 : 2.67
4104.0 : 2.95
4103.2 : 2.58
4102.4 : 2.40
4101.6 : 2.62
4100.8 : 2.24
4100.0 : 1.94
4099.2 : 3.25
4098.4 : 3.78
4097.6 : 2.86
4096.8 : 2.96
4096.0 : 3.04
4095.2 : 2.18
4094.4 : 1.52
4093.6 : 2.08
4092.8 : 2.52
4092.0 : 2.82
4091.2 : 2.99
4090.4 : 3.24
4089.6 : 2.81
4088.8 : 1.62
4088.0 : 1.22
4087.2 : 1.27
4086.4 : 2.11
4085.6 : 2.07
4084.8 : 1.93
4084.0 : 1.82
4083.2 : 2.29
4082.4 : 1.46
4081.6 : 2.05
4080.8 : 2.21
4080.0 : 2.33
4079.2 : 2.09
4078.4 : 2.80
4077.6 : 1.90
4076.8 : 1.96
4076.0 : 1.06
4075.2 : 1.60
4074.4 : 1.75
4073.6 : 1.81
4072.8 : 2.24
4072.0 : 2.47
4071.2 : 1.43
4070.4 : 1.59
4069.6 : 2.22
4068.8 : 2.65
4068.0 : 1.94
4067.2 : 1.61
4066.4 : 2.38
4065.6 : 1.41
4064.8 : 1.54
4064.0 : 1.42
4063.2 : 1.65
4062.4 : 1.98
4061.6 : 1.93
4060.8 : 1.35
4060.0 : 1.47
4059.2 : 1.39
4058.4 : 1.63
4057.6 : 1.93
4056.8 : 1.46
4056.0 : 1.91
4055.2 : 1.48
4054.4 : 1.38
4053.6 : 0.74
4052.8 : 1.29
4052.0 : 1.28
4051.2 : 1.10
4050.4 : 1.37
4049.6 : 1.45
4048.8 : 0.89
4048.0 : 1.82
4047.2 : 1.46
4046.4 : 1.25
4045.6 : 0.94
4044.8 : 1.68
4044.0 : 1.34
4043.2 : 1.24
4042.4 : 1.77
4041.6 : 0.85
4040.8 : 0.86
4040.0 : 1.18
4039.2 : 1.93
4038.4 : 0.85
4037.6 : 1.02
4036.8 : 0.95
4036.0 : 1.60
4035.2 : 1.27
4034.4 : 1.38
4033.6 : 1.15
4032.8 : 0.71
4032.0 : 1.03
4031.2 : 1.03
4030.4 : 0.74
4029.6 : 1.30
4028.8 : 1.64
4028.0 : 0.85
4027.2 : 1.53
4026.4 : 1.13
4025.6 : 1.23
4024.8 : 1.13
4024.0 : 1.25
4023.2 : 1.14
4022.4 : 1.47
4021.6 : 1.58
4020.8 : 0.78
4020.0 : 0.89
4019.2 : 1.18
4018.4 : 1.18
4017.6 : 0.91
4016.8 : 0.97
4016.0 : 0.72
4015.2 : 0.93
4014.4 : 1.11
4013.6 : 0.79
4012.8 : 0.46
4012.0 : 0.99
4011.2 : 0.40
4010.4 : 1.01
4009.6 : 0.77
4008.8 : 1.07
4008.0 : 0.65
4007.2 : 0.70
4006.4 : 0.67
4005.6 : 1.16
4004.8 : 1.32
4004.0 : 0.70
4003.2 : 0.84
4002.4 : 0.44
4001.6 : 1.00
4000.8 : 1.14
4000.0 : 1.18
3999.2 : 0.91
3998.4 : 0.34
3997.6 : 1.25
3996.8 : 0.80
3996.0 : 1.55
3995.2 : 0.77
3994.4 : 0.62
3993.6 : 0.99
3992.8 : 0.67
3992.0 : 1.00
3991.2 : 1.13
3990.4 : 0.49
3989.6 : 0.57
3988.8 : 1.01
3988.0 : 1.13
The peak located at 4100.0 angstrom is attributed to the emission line C IV 1549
